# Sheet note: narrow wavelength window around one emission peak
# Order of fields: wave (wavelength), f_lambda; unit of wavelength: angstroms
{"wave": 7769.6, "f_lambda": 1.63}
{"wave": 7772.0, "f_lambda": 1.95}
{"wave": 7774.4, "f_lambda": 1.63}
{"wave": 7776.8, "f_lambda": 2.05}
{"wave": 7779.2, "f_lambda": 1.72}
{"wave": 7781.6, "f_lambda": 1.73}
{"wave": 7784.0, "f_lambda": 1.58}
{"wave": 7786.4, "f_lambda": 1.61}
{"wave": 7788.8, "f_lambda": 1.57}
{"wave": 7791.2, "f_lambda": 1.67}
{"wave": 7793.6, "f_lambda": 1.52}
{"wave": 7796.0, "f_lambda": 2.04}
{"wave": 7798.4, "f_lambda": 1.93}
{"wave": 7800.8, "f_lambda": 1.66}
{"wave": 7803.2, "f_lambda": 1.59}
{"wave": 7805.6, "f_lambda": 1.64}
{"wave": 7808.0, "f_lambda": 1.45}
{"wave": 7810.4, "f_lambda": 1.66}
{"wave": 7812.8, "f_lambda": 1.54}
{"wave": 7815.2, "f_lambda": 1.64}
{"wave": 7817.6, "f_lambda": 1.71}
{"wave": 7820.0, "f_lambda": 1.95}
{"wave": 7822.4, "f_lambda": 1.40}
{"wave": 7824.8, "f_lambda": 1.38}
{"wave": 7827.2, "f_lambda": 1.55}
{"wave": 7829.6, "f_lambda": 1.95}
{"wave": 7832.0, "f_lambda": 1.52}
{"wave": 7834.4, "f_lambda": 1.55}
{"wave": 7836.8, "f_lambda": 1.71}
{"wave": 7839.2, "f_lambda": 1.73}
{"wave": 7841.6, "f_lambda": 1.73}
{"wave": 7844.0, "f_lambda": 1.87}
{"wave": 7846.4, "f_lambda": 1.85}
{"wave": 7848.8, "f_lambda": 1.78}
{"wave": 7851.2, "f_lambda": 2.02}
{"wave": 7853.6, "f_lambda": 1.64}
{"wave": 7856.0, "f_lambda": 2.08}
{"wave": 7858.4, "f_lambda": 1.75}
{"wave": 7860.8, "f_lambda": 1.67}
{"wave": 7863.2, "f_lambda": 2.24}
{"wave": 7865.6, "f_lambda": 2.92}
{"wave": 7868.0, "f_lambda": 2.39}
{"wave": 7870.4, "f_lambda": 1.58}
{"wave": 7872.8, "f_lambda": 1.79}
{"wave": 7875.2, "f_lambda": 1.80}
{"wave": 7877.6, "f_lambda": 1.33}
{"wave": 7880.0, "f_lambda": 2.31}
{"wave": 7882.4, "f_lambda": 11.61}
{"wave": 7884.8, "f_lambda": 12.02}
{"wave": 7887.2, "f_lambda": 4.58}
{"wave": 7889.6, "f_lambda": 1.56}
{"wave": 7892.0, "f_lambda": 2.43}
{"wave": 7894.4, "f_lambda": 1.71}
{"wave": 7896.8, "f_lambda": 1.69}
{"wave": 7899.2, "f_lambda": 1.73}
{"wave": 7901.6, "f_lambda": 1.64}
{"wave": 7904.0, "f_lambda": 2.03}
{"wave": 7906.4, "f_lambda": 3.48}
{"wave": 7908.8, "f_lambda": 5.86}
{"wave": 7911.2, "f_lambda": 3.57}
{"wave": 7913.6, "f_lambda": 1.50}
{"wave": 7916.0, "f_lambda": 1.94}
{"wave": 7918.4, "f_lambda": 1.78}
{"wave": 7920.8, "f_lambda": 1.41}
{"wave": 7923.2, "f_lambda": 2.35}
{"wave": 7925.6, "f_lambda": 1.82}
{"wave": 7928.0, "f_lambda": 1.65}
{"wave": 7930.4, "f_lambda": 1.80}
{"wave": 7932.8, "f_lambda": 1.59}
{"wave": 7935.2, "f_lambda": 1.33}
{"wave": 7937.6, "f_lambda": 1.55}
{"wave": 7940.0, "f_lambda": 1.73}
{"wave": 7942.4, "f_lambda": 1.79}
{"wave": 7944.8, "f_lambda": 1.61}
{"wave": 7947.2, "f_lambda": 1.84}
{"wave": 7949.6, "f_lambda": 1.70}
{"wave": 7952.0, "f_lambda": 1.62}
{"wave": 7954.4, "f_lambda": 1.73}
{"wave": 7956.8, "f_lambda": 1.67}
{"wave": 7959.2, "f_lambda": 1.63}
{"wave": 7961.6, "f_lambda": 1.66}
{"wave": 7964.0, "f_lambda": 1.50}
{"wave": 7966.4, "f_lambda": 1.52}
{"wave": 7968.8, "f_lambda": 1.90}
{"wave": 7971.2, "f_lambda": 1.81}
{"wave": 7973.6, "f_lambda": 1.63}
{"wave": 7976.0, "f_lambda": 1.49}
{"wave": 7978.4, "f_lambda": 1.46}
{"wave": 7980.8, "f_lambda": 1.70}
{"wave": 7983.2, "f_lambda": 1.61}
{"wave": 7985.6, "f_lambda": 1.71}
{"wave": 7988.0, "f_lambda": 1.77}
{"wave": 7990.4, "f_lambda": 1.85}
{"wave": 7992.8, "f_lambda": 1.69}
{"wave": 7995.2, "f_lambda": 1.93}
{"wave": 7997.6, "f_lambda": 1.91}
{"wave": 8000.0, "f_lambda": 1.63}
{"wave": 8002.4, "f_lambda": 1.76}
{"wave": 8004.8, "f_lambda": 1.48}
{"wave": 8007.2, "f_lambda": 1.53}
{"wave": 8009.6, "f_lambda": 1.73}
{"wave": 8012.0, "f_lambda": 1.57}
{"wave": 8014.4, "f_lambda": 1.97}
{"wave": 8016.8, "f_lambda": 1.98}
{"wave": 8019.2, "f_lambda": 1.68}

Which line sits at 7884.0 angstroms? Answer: H-alpha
